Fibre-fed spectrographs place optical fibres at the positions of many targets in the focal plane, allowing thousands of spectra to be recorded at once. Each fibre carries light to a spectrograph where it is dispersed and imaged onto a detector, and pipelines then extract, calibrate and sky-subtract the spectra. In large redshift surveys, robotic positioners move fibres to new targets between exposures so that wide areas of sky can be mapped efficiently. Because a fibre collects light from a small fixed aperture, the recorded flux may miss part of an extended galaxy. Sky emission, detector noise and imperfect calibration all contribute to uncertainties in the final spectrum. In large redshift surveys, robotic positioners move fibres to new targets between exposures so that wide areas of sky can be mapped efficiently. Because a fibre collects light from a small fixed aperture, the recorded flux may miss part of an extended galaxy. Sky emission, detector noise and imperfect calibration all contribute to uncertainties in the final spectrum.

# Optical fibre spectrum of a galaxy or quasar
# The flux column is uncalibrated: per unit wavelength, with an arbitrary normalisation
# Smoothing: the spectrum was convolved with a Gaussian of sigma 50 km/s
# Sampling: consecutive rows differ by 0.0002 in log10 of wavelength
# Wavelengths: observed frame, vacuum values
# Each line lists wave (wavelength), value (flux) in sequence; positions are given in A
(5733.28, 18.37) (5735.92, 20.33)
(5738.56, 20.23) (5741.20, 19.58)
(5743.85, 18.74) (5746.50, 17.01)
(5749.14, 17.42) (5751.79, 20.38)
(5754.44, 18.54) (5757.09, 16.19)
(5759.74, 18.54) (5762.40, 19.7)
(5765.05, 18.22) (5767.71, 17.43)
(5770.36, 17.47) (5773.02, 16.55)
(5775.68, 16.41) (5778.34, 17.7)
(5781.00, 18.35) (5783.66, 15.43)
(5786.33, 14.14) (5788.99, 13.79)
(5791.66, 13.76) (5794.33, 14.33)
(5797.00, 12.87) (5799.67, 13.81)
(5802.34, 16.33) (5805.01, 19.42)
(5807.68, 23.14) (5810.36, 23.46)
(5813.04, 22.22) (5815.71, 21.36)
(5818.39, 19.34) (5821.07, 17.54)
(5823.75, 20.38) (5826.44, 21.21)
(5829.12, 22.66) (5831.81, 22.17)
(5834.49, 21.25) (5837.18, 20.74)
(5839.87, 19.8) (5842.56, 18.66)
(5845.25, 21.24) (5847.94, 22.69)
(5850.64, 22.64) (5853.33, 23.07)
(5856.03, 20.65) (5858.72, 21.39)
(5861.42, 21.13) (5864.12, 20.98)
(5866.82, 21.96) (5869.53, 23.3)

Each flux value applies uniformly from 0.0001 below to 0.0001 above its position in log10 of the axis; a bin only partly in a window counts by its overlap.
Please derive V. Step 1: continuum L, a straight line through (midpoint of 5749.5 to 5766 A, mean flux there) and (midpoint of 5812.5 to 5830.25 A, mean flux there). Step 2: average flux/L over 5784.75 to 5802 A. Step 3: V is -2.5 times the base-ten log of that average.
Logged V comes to 0.37 mag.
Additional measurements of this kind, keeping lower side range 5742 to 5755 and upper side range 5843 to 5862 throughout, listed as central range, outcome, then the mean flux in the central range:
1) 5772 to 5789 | 0.20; 16.2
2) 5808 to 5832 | -0.03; 21.2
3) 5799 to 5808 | 0.13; 18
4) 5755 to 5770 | 0.05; 18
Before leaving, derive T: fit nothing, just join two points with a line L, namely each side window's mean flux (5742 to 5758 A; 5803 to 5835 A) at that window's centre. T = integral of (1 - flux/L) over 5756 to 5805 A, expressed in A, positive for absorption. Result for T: 7.89 A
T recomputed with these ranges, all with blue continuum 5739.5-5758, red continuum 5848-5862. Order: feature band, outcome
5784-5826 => 5.2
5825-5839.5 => -0.2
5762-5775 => 0.9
